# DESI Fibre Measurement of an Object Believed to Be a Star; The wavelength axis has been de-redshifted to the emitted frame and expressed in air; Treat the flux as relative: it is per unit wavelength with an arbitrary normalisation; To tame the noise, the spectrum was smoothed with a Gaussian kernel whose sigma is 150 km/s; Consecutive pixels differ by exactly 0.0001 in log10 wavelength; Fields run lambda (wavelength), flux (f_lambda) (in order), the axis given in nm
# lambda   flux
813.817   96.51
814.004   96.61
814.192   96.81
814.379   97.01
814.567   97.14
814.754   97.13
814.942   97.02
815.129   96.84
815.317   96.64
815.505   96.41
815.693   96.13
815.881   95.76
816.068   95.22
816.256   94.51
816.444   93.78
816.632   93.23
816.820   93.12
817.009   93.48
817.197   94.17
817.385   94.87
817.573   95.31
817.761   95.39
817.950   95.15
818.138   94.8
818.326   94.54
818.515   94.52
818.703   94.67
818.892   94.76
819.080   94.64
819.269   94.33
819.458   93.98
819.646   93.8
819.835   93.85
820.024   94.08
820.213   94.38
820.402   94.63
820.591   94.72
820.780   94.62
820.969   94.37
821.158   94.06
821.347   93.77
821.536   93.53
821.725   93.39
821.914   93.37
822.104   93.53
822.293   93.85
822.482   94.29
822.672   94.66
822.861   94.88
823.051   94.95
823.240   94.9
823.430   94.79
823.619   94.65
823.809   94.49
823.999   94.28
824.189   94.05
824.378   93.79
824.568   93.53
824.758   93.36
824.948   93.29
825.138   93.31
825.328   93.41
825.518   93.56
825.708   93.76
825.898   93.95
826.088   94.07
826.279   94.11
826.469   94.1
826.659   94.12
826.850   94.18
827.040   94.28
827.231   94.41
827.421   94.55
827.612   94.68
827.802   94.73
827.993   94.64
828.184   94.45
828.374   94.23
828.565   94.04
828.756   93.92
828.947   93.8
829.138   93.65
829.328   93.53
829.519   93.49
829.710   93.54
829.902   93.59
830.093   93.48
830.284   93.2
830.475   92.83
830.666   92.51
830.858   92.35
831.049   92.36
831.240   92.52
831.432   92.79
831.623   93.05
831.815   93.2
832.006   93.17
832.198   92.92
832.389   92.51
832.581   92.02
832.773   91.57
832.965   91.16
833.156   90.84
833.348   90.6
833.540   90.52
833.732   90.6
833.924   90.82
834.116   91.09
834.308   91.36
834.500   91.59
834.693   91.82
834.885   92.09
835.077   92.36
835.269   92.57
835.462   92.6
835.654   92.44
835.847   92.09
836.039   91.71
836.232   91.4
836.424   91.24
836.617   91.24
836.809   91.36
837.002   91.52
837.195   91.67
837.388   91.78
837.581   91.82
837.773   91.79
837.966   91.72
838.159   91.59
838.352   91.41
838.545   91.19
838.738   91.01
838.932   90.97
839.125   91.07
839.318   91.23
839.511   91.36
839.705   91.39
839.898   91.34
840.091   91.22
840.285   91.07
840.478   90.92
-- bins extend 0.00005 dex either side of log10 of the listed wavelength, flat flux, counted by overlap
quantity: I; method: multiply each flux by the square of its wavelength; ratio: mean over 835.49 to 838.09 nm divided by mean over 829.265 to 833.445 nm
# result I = 1.00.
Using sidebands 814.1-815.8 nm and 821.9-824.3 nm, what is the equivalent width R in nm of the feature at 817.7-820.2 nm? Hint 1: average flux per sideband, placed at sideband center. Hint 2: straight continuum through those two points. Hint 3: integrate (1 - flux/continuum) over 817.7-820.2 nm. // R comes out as 0.03 nm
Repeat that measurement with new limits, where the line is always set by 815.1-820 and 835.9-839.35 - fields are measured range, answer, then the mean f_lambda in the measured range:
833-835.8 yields 0.01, 91.5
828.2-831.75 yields -0.02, 93.3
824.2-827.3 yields -0.01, 93.8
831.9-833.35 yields 0.01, 92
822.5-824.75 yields -0.02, 94.4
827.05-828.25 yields -0.02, 94.5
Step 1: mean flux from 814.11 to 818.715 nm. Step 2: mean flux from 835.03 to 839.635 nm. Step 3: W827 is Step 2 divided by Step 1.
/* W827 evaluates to 1.0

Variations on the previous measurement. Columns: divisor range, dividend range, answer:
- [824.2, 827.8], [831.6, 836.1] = 0.98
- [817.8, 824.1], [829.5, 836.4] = 0.98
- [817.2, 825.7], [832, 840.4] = 0.97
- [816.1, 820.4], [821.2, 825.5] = 1.00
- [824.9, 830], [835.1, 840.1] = 0.97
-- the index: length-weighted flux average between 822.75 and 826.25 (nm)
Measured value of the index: 94.1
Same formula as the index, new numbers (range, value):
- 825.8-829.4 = 94.2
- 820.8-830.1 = 94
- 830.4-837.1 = 91.9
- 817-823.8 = 94.4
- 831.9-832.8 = 92.5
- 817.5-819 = 94.9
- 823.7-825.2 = 93.8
